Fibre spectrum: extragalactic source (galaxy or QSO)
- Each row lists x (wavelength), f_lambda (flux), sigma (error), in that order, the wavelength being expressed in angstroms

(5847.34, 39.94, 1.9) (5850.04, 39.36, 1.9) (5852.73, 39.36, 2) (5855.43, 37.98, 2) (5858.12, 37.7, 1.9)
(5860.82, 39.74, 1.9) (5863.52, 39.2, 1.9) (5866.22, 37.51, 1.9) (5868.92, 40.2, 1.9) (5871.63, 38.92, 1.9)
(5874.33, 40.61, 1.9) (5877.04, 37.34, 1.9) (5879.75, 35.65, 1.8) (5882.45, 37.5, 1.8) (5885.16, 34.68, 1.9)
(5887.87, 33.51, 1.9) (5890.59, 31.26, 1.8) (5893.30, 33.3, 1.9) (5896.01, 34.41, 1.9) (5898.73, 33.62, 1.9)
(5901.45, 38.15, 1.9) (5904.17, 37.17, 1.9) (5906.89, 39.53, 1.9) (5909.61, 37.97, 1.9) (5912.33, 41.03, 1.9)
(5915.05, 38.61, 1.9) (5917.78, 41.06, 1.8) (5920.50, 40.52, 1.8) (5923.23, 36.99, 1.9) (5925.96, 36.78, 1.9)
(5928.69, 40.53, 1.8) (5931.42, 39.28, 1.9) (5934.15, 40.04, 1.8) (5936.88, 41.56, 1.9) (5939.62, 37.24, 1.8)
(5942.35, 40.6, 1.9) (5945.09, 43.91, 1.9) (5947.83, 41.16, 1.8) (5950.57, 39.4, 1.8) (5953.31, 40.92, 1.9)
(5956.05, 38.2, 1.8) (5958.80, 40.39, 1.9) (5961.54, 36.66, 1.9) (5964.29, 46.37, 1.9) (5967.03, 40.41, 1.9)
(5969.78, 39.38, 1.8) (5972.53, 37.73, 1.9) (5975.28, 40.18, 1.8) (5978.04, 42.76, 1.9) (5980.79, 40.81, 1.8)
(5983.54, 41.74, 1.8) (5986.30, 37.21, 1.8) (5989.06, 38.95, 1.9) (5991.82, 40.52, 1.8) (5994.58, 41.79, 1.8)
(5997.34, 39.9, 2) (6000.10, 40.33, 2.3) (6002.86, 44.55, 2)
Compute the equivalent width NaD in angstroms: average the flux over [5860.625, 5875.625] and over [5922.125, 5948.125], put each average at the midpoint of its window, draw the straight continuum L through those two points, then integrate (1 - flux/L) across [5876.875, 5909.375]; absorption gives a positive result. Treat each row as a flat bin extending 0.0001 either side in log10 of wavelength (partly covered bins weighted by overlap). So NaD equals 3.3 angstroms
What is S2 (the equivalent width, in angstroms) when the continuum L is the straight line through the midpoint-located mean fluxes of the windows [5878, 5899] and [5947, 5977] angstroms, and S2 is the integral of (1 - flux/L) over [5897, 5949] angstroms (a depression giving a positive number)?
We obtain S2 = -3.06 angstroms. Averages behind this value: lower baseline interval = 34.3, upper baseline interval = 40.1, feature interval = 39.2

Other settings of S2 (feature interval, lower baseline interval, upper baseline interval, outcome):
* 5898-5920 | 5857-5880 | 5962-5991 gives 0.40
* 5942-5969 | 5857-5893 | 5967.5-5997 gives -0.98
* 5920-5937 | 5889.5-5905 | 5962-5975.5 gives -0.88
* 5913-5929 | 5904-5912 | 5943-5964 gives 0.06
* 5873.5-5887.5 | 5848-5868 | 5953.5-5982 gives 0.83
